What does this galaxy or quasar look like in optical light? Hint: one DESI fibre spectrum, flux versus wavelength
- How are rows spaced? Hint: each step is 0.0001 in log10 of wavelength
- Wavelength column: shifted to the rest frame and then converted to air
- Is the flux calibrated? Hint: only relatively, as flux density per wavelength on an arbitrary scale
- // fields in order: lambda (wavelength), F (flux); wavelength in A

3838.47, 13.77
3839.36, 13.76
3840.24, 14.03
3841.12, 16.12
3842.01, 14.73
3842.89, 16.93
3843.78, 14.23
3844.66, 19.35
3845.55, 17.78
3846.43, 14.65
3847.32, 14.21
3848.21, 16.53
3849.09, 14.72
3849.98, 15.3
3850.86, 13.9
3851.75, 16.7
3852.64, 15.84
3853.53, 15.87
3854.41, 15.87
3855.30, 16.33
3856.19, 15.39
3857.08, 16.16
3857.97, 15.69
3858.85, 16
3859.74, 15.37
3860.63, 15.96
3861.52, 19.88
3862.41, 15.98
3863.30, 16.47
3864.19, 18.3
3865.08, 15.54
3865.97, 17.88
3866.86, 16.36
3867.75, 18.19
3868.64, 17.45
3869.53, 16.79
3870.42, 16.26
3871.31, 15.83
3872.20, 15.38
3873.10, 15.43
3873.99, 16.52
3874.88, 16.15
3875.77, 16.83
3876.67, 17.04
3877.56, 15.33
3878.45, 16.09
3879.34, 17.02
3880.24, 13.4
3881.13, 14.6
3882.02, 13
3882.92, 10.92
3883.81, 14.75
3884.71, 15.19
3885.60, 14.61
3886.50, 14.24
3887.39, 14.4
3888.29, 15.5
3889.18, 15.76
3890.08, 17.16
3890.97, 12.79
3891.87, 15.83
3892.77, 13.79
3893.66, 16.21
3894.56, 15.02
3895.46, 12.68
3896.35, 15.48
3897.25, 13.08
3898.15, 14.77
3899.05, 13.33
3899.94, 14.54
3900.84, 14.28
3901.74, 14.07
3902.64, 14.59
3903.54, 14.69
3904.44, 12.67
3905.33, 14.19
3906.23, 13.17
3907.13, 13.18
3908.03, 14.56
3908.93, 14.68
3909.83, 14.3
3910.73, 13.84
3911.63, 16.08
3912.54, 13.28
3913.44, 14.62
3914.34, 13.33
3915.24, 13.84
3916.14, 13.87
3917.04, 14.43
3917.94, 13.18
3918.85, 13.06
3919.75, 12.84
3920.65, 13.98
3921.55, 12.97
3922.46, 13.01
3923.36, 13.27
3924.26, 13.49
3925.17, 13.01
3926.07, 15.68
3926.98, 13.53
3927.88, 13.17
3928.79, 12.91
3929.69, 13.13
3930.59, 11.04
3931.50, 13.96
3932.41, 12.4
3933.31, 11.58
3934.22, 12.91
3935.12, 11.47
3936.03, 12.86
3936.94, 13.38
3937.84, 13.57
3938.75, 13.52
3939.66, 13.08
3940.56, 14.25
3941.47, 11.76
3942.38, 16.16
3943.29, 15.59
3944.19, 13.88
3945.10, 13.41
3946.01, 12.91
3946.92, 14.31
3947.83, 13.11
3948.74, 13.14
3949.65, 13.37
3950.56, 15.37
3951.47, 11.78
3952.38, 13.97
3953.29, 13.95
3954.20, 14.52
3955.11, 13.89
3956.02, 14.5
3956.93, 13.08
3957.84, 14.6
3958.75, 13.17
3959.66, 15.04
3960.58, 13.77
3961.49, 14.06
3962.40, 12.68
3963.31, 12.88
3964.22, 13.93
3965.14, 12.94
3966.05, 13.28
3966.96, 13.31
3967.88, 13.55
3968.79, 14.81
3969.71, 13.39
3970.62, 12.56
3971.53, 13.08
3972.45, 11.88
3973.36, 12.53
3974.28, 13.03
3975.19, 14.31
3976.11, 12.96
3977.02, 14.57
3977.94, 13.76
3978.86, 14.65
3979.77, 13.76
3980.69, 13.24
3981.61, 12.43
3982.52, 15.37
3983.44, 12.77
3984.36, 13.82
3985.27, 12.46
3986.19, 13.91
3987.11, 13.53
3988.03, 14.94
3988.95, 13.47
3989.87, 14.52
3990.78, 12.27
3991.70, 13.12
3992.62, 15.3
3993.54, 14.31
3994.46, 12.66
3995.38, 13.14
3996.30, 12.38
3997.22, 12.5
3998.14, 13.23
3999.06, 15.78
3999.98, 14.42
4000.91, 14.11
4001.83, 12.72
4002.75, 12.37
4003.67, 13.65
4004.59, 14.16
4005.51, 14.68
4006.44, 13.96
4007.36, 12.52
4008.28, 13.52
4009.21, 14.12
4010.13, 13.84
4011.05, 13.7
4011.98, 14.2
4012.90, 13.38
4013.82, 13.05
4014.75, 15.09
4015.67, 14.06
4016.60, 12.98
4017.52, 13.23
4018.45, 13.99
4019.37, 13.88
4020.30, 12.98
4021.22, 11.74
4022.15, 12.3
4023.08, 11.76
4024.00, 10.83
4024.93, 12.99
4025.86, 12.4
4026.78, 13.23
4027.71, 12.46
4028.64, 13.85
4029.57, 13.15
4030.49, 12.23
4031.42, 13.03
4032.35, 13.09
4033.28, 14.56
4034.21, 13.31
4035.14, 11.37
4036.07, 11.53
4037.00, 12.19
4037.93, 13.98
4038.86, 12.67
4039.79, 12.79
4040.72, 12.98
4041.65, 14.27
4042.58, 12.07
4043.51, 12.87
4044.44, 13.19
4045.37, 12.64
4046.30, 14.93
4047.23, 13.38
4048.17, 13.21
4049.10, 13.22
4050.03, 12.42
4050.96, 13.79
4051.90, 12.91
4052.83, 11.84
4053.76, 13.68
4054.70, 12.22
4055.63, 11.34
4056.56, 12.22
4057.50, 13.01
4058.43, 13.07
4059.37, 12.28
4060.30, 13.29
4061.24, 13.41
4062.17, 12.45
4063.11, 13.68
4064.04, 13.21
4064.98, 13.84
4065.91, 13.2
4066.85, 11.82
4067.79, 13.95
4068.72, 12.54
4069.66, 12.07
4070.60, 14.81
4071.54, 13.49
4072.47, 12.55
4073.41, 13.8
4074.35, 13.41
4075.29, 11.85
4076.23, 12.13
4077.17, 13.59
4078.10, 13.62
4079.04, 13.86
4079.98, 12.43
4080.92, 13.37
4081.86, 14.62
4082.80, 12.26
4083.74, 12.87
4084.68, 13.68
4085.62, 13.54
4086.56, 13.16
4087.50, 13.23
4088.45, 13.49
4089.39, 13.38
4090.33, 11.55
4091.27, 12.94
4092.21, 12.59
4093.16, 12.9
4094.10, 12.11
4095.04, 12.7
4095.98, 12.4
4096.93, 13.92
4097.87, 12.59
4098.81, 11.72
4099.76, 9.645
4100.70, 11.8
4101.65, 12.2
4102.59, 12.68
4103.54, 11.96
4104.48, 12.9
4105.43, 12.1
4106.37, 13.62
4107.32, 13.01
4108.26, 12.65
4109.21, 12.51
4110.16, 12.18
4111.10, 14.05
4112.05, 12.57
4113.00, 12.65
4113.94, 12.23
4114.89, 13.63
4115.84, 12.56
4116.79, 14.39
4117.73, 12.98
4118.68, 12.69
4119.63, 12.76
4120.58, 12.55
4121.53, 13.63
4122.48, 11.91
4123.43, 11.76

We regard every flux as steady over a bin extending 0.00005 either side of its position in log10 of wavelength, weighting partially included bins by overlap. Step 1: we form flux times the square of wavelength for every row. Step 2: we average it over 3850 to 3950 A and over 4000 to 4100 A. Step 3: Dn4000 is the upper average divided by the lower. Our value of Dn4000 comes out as 0.97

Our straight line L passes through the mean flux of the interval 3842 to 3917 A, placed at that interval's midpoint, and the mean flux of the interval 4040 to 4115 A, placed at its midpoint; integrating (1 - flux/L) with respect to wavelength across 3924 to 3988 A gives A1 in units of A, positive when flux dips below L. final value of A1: 3.8 A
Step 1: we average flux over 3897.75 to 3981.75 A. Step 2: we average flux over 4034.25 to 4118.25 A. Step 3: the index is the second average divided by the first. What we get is 0.9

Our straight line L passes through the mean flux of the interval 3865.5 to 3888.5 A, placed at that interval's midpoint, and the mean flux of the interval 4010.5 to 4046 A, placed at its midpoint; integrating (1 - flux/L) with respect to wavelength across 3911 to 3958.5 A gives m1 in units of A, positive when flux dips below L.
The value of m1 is 3.44 A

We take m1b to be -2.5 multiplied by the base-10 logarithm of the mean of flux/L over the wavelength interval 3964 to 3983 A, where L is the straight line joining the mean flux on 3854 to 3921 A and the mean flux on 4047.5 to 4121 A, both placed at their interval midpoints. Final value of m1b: 0.048 mag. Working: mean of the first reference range 15.1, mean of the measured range 13.5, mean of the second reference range 12.9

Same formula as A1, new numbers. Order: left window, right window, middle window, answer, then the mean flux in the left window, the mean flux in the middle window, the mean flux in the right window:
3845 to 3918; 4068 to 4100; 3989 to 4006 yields 0.3 A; 15.2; 13.6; 12.9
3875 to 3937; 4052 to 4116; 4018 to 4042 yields 0.7 A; 14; 12.8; 12.8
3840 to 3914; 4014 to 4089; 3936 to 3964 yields 1.2 A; 15.3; 13.7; 13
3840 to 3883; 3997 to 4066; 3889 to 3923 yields 2.5 A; 16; 14.1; 13.2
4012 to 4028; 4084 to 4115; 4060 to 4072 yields -0.4 A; 13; 13.2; 12.7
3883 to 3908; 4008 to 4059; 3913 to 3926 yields 0.6 A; 14.4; 13.6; 13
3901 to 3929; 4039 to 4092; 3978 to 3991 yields -0.2 A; 13.8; 13.7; 13.1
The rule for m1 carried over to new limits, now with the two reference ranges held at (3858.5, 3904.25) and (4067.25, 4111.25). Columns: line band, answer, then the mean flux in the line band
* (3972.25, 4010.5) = 1.2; 13.6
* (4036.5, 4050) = 0.3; 13.1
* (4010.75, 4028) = 0.8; 13.1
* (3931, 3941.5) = 1.3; 12.9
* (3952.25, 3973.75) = 1.3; 13.6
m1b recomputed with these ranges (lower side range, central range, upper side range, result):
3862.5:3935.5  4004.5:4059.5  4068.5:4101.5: 0.02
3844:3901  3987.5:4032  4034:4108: 0.03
